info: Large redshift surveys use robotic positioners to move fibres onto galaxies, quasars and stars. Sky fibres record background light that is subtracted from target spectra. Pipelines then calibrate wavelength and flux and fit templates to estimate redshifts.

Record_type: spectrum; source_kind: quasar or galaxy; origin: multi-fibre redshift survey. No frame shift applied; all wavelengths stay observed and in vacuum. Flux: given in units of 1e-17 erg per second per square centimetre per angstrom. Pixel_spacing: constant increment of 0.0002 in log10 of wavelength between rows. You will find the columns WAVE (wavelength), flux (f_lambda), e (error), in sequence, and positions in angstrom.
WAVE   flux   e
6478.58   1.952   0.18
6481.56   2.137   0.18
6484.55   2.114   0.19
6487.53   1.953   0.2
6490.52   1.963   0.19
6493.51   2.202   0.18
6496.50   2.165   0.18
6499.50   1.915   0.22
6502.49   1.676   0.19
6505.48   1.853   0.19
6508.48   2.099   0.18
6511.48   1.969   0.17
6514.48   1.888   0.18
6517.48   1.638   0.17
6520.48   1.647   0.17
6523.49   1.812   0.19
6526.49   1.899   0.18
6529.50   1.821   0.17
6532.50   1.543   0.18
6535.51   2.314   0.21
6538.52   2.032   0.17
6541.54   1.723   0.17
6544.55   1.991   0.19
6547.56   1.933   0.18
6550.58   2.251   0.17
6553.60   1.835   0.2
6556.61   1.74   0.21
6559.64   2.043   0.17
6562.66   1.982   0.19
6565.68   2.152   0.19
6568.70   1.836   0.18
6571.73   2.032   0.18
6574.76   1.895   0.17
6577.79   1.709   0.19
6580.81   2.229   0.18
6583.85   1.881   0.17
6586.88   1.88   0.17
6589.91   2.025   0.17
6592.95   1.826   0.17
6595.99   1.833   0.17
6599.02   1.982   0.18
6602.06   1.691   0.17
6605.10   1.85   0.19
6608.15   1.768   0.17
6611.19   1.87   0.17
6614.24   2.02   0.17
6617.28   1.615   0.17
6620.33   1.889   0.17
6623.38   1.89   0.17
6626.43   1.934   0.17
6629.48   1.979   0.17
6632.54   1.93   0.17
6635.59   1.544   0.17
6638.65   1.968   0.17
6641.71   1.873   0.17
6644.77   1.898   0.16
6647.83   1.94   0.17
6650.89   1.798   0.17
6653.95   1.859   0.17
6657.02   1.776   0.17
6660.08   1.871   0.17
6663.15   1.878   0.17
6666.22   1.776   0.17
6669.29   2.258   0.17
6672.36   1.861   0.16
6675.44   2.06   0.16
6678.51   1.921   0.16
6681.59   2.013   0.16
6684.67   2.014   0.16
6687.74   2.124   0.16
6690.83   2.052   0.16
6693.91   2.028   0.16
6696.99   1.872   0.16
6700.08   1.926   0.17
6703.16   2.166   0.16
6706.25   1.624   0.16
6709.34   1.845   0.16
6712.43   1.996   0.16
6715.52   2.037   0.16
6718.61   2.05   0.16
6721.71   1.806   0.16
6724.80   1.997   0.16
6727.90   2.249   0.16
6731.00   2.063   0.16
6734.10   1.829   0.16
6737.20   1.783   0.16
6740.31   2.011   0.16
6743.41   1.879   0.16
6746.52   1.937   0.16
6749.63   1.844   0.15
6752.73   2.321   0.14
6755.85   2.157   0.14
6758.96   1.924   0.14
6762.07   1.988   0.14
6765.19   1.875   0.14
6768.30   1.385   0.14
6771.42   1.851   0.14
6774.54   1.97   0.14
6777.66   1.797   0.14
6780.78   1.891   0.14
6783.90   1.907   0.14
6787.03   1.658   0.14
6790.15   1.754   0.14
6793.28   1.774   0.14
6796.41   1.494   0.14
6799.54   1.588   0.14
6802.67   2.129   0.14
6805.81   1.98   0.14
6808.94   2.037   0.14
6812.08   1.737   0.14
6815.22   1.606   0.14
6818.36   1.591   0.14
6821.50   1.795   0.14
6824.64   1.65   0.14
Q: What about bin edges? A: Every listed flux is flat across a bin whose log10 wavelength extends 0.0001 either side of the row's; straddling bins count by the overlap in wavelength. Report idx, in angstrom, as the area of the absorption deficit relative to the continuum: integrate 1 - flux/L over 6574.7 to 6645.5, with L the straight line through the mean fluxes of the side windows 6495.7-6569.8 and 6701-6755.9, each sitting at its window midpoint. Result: 2.2 angstrom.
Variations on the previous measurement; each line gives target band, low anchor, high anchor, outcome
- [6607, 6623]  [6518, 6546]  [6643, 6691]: 0.6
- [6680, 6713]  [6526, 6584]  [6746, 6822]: -1.6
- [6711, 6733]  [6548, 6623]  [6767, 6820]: -2.5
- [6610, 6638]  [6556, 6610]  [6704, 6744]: 0.9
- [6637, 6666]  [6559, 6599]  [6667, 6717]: 1.5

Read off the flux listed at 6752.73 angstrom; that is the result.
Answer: 2.321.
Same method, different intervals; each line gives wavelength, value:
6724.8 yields 1.997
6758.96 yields 1.924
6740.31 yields 2.011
